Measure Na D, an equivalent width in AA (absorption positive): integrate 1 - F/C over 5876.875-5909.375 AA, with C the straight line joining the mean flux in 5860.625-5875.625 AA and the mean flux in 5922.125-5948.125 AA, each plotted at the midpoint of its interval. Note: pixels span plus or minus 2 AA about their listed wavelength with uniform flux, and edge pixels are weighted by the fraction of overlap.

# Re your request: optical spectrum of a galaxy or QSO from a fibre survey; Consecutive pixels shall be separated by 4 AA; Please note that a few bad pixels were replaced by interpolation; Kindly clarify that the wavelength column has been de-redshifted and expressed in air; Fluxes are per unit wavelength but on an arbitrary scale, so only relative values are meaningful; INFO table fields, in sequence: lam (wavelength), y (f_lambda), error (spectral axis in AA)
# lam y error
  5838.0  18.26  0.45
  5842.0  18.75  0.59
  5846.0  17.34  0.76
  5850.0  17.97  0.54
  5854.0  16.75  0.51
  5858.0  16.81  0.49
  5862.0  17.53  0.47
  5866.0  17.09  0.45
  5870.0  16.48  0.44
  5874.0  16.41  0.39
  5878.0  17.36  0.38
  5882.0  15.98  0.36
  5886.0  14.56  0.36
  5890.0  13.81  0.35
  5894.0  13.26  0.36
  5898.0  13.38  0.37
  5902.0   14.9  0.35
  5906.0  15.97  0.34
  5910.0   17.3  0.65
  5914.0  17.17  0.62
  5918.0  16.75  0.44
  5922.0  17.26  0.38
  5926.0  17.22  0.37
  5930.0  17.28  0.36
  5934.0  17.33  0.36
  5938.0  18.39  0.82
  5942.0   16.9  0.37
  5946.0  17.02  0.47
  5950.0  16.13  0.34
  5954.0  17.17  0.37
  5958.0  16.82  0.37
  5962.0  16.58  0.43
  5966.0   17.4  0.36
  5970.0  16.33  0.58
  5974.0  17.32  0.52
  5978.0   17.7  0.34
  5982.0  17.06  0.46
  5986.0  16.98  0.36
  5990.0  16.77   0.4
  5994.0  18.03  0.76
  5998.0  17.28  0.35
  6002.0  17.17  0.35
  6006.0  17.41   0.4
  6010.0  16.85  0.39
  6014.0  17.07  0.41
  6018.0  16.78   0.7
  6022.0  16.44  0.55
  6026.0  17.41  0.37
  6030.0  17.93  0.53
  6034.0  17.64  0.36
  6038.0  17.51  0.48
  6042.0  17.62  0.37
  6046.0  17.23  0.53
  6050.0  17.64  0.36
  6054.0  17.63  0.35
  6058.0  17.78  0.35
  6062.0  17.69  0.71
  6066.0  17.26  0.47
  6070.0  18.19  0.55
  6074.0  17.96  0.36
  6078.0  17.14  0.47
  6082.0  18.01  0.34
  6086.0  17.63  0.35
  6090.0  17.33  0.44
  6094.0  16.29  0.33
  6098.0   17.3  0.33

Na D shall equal 4.0 AA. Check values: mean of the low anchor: 16.9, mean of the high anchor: 17.3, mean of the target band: 14.9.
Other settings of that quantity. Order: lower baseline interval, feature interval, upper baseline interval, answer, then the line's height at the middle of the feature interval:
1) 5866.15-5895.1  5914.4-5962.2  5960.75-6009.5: -1.86 AA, 16.5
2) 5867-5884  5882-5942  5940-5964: 2.20 AA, 16.7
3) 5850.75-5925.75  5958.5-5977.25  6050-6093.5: -0.22 AA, 16.8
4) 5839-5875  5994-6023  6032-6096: 0.63 AA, 17.5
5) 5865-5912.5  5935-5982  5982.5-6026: -1.73 AA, 16.5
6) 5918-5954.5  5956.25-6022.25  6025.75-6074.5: 1.20 AA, 17.4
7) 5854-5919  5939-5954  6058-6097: -0.40 AA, 16.4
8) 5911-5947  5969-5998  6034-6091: 0.34 AA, 17.4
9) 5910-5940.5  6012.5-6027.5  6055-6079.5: 0.56 AA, 17.6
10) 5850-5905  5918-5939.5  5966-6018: -1.30 AA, 16.4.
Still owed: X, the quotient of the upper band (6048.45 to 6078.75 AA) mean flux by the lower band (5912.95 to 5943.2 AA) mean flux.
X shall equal 1.02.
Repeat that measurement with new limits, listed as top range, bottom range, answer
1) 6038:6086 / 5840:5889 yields 1.05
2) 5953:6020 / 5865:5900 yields 1.12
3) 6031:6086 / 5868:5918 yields 1.13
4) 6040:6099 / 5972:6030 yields 1.02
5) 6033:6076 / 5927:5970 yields 1.03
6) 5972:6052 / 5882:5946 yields 1.07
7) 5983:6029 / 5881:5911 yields 1.16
